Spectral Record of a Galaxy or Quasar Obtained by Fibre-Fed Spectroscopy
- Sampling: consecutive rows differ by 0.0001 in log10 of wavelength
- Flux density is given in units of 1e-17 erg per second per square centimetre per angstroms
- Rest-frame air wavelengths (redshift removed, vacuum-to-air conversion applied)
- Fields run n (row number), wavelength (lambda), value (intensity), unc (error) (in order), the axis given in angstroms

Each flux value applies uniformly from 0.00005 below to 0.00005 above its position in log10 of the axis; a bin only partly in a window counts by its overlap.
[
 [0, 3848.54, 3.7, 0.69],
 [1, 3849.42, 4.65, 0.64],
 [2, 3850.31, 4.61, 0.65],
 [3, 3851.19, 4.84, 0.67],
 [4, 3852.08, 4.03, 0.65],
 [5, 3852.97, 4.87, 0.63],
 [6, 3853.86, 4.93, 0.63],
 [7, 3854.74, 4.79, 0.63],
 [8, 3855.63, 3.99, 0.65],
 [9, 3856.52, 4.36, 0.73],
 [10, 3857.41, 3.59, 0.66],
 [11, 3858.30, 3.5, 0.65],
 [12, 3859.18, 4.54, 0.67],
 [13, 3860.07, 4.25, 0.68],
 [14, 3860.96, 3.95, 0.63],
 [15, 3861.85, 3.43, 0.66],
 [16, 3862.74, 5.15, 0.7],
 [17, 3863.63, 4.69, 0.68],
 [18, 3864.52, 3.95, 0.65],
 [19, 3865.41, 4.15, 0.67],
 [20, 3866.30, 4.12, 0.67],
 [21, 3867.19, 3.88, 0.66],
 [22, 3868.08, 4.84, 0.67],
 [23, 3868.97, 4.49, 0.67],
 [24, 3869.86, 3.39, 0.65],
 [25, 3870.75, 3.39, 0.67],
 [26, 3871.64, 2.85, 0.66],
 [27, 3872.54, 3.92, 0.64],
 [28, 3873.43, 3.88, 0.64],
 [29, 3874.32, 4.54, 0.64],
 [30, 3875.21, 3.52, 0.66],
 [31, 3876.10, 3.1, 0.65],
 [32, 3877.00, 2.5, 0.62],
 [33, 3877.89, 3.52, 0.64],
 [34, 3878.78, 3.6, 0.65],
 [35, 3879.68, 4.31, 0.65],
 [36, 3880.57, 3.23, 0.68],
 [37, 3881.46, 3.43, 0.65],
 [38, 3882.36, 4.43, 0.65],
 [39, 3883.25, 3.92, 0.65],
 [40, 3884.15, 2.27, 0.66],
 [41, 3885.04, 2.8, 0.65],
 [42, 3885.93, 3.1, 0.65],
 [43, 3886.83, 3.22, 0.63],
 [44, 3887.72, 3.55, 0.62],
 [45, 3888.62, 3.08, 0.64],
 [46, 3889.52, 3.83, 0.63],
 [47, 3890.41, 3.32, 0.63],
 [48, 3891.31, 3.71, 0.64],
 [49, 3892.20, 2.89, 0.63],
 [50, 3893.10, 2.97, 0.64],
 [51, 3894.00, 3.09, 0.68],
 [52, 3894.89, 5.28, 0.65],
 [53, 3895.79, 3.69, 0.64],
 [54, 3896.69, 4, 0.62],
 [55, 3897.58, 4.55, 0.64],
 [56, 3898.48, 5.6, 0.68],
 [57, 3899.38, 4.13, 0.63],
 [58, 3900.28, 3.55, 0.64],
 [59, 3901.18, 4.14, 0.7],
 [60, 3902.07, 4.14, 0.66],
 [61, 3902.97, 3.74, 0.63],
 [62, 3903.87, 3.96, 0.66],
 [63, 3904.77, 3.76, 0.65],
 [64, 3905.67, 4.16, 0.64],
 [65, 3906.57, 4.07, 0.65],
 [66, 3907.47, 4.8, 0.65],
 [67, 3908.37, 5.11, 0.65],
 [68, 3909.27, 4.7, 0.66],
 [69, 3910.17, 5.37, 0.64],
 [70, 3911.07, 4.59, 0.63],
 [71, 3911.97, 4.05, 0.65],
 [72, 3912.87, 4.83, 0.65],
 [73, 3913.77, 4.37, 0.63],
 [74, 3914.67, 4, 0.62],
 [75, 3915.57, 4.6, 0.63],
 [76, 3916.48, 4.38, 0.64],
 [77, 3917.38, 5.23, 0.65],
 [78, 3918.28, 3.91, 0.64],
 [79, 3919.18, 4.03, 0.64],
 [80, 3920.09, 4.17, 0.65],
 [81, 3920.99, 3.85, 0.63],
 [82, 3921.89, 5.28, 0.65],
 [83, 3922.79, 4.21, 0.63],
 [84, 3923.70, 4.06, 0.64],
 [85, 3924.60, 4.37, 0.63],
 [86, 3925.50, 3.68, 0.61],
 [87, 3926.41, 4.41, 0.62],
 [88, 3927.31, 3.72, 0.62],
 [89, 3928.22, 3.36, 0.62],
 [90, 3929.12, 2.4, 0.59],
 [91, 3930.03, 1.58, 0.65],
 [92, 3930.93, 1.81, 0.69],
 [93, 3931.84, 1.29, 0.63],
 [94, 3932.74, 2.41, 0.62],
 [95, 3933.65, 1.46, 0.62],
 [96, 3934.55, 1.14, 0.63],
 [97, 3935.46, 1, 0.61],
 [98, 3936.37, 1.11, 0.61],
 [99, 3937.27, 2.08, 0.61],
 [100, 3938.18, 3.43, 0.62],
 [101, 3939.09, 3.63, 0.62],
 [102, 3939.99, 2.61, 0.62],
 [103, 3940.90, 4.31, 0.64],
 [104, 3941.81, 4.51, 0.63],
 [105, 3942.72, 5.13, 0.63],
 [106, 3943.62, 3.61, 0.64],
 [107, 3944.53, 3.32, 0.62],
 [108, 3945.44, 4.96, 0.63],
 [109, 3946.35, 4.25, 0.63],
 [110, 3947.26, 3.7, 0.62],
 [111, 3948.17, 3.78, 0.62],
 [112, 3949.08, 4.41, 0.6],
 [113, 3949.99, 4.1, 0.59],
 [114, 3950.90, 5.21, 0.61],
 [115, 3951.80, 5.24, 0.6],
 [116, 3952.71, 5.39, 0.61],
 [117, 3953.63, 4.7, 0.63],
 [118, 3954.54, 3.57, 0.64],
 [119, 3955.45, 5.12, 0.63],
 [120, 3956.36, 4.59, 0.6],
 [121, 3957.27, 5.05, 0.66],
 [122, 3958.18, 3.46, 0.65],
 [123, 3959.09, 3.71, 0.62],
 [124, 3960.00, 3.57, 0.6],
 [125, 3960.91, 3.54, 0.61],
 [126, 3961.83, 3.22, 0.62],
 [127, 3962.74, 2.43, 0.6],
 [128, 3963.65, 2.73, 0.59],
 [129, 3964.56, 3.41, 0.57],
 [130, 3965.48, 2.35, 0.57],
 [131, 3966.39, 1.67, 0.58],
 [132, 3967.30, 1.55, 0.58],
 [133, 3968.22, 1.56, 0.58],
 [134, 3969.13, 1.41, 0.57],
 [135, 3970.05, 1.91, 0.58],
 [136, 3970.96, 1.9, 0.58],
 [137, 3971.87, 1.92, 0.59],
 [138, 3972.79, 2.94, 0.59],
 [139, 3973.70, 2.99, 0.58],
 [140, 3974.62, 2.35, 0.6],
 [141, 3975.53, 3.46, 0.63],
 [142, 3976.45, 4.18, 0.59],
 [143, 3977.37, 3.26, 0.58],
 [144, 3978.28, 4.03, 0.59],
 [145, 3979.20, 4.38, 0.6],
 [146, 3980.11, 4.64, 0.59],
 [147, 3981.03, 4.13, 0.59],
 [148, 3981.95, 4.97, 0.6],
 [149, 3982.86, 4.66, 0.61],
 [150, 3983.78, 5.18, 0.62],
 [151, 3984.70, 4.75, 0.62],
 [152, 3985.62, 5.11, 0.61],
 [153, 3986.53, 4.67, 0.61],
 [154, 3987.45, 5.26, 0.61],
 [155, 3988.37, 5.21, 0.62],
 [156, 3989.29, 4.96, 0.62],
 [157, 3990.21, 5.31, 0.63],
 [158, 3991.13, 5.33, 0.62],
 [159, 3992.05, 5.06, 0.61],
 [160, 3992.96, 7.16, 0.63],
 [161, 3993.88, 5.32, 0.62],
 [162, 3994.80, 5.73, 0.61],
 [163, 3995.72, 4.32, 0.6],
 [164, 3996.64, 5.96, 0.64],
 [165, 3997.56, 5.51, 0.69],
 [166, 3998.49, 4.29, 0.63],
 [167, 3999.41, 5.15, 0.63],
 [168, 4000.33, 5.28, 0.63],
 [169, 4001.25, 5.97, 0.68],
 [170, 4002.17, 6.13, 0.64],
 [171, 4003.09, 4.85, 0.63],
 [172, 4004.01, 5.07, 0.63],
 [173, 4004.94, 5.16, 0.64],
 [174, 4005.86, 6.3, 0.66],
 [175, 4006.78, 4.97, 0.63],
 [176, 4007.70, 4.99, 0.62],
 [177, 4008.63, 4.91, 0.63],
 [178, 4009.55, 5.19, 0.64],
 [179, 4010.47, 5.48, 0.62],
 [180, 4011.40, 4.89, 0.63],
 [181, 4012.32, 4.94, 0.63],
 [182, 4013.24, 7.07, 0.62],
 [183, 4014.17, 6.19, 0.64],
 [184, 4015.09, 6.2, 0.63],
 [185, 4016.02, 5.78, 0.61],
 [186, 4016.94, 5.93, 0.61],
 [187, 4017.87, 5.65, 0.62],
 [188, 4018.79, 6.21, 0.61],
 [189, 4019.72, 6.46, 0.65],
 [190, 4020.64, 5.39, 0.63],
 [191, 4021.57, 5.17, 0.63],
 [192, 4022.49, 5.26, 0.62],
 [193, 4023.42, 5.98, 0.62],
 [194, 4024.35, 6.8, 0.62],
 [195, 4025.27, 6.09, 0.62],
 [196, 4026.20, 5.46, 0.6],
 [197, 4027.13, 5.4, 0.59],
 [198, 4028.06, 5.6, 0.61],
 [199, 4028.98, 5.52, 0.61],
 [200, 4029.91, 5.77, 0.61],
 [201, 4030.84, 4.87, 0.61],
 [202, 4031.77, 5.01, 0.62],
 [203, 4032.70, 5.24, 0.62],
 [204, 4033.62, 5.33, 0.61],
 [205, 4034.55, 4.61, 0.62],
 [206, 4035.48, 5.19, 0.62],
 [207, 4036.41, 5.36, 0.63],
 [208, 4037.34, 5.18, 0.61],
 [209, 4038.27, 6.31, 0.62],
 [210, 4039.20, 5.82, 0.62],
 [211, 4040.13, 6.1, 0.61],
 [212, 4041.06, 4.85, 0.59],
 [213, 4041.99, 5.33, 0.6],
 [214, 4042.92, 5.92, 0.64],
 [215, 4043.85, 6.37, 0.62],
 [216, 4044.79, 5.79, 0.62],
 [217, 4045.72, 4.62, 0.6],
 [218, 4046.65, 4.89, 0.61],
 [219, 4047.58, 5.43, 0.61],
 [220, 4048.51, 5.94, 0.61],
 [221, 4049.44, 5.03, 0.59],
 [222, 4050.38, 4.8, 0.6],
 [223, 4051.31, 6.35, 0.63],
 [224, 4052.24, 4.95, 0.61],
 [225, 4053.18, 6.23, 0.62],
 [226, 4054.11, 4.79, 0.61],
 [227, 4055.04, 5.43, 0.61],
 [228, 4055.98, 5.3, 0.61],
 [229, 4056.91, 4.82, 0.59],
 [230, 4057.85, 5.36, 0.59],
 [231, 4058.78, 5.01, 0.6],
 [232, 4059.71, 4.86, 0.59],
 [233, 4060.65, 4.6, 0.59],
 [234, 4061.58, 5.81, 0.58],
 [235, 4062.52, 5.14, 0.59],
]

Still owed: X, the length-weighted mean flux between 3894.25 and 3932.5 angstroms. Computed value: 4.05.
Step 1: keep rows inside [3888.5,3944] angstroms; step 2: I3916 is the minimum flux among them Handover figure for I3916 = 1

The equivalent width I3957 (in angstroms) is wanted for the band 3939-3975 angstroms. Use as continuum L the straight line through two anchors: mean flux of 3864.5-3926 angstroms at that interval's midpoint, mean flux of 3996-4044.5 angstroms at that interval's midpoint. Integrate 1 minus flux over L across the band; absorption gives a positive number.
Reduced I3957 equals 9.3 angstroms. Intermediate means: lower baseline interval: 3.96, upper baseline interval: 5.54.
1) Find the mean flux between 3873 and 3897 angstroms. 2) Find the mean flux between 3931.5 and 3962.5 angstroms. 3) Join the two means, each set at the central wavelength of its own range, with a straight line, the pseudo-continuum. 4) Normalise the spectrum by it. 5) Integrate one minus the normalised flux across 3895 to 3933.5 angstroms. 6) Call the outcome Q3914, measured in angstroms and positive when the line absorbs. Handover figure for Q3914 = -4.76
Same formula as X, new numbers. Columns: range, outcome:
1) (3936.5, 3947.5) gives 3.72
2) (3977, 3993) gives 4.85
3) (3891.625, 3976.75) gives 3.61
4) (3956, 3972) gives 2.78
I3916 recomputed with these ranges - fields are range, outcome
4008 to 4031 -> 4.87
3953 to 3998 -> 1.41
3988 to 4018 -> 4.29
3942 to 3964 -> 2.43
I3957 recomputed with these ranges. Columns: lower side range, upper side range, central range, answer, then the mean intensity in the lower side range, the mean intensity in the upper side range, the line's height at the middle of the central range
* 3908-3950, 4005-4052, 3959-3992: 7.1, 3.66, 5.55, 4.54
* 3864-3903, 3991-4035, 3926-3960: 8.0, 3.72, 5.52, 4.55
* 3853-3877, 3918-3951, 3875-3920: -2.6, 4.03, 3.39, 3.73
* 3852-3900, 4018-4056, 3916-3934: 3.5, 3.85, 5.52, 4.36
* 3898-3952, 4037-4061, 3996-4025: -4.0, 3.81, 5.39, 4.9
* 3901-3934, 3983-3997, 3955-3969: 4.6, 3.9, 5.27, 4.74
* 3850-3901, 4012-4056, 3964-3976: 6.4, 3.88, 5.59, 4.9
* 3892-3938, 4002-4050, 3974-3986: 1.4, 3.71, 5.53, 4.78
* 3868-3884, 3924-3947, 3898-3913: -4.6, 3.66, 3.04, 3.35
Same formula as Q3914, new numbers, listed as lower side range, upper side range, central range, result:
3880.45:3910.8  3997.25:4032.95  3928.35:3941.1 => 6.6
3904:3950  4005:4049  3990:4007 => -1.3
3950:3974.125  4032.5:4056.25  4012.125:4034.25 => -3.9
